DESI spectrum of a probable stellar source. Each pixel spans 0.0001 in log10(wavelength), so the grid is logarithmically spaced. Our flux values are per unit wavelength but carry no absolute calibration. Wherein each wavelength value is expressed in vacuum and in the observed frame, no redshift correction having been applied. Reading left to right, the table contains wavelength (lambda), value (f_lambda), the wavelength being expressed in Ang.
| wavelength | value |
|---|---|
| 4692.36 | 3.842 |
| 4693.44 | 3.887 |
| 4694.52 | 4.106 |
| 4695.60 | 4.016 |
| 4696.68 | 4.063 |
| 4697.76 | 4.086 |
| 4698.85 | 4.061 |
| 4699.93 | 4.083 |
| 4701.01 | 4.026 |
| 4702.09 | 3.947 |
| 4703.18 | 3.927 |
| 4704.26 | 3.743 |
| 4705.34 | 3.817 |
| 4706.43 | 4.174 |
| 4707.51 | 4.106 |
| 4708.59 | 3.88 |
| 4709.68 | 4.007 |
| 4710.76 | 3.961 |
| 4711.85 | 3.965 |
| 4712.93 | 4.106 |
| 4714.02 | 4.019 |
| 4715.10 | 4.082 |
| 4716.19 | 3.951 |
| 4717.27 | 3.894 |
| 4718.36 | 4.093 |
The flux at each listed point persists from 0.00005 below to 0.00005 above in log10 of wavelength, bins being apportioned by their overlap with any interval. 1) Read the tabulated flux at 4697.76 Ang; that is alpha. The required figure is 4.086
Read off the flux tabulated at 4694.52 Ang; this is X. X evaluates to 4.106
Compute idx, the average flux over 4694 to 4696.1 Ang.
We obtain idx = 4.06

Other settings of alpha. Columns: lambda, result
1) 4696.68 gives 4.063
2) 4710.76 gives 3.961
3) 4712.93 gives 4.106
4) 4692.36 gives 3.842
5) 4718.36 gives 4.093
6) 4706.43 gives 4.174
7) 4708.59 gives 3.88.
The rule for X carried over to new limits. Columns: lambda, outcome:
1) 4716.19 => 3.951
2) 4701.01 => 4.026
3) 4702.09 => 3.947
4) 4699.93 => 4.083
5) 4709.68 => 4.007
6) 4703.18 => 3.927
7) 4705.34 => 3.817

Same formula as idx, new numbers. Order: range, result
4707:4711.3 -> 3.99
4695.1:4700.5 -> 4.06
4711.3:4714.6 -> 4.03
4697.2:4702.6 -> 4.04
